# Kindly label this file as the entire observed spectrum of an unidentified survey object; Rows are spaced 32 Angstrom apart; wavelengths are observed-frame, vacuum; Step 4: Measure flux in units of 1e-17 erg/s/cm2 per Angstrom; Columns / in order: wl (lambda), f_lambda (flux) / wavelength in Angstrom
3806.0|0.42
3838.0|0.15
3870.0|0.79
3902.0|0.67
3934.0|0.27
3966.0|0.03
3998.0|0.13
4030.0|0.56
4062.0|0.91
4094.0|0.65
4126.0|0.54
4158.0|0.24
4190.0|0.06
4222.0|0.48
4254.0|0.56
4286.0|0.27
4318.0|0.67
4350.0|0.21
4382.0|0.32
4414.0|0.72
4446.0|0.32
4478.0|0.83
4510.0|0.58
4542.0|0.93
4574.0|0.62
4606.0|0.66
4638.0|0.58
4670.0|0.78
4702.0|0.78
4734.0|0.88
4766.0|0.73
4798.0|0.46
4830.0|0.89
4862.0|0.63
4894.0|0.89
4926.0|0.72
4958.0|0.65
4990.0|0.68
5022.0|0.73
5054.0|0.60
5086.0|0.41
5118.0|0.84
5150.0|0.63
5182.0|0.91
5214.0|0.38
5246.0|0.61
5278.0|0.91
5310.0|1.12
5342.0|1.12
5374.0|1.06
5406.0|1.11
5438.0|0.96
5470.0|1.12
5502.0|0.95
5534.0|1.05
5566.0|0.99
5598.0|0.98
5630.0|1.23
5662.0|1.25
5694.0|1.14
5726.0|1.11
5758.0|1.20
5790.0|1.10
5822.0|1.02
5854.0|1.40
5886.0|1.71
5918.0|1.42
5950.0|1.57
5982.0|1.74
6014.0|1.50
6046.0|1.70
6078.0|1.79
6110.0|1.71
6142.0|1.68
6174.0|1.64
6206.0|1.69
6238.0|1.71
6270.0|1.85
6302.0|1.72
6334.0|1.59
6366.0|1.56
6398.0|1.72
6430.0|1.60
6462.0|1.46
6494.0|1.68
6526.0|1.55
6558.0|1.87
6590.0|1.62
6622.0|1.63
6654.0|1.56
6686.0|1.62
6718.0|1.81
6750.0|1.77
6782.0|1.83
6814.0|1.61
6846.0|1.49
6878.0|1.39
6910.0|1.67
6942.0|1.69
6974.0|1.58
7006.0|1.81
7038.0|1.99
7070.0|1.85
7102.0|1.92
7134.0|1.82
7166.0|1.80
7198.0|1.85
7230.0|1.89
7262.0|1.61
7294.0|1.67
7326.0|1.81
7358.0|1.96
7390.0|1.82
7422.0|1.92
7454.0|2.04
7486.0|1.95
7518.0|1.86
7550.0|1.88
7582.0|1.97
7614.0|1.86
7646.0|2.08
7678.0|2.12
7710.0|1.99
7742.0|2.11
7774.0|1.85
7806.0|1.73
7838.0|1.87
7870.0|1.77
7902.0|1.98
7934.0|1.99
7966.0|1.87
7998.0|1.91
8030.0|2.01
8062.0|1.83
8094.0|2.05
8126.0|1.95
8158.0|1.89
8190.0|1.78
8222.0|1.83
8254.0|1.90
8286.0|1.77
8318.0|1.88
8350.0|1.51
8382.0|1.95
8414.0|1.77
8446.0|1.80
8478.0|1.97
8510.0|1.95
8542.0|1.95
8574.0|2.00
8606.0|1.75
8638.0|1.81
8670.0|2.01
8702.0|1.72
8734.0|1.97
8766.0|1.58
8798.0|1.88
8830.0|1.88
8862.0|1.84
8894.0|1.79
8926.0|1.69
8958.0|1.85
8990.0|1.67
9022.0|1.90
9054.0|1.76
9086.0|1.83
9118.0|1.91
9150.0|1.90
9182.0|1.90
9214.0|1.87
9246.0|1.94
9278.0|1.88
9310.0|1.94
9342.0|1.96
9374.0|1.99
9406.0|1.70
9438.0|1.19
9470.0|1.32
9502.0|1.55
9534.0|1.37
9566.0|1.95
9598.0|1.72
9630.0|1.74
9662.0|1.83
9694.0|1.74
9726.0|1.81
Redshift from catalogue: 0.326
